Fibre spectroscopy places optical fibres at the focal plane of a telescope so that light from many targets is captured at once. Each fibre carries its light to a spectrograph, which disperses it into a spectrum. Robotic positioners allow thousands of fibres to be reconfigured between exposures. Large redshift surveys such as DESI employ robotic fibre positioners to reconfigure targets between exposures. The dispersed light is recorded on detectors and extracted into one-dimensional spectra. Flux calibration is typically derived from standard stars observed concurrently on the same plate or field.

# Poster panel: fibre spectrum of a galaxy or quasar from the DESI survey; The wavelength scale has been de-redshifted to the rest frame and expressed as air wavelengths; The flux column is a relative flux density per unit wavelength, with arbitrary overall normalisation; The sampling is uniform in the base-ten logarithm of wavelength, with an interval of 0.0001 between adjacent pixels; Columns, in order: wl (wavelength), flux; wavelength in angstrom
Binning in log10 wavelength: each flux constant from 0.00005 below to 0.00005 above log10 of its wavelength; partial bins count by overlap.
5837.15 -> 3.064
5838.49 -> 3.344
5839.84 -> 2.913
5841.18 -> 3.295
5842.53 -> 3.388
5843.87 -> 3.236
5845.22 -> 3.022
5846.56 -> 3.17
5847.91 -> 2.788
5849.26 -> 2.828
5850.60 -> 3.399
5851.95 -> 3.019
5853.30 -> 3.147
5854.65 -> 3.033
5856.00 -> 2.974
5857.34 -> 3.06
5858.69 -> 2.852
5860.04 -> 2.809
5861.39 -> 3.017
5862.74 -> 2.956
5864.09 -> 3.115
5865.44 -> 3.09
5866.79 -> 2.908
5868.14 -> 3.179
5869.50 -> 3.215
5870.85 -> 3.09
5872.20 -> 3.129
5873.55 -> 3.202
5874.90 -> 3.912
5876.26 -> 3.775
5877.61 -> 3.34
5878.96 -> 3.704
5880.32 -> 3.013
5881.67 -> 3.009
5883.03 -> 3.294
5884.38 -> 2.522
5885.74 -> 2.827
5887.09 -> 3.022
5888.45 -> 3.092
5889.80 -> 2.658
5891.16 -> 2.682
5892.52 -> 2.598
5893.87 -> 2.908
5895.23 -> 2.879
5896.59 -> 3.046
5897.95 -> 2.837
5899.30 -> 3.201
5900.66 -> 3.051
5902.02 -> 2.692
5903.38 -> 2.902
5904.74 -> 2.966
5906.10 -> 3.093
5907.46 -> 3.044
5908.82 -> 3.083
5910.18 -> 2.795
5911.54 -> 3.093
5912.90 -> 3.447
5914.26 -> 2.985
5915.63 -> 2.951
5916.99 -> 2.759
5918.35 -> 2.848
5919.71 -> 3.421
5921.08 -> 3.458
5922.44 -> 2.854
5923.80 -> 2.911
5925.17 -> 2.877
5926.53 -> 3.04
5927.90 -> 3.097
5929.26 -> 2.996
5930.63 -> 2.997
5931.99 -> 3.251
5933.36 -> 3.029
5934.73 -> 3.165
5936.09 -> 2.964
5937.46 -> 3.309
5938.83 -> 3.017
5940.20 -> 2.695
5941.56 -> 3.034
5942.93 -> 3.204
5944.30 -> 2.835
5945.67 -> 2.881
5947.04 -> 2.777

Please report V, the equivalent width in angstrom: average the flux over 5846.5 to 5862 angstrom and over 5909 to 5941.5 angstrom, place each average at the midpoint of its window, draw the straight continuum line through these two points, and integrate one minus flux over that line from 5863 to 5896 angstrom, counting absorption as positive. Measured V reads -0.8 angstrom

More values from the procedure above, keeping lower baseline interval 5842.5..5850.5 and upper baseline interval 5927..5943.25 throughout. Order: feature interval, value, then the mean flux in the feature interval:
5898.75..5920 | 0.4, 3.01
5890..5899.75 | 0.7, 2.86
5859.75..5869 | 0.1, 3.02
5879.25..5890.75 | 0.4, 2.95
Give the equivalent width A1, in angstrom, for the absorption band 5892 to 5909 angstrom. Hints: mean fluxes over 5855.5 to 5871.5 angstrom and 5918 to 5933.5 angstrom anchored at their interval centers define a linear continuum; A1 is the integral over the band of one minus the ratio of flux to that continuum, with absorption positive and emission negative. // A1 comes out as 0.6 angstrom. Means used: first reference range 3.02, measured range 2.95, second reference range 3.07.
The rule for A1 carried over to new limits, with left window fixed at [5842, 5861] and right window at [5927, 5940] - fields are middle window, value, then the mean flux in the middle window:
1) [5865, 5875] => -0.4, 3.18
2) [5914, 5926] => 0.2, 3.01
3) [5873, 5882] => -1.1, 3.44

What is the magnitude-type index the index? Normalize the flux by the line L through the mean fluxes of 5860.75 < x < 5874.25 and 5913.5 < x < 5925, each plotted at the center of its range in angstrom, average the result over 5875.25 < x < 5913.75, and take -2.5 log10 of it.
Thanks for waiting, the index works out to 0.01 mag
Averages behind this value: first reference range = 3.09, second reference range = 3.02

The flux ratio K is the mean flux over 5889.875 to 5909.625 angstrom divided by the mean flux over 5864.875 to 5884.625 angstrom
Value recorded 0.9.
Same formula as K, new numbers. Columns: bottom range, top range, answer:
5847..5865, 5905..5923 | 1.02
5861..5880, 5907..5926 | 0.93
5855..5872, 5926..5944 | 1.01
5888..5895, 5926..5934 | 1.10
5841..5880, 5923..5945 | 0.96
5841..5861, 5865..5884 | 1.07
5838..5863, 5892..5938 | 0.98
